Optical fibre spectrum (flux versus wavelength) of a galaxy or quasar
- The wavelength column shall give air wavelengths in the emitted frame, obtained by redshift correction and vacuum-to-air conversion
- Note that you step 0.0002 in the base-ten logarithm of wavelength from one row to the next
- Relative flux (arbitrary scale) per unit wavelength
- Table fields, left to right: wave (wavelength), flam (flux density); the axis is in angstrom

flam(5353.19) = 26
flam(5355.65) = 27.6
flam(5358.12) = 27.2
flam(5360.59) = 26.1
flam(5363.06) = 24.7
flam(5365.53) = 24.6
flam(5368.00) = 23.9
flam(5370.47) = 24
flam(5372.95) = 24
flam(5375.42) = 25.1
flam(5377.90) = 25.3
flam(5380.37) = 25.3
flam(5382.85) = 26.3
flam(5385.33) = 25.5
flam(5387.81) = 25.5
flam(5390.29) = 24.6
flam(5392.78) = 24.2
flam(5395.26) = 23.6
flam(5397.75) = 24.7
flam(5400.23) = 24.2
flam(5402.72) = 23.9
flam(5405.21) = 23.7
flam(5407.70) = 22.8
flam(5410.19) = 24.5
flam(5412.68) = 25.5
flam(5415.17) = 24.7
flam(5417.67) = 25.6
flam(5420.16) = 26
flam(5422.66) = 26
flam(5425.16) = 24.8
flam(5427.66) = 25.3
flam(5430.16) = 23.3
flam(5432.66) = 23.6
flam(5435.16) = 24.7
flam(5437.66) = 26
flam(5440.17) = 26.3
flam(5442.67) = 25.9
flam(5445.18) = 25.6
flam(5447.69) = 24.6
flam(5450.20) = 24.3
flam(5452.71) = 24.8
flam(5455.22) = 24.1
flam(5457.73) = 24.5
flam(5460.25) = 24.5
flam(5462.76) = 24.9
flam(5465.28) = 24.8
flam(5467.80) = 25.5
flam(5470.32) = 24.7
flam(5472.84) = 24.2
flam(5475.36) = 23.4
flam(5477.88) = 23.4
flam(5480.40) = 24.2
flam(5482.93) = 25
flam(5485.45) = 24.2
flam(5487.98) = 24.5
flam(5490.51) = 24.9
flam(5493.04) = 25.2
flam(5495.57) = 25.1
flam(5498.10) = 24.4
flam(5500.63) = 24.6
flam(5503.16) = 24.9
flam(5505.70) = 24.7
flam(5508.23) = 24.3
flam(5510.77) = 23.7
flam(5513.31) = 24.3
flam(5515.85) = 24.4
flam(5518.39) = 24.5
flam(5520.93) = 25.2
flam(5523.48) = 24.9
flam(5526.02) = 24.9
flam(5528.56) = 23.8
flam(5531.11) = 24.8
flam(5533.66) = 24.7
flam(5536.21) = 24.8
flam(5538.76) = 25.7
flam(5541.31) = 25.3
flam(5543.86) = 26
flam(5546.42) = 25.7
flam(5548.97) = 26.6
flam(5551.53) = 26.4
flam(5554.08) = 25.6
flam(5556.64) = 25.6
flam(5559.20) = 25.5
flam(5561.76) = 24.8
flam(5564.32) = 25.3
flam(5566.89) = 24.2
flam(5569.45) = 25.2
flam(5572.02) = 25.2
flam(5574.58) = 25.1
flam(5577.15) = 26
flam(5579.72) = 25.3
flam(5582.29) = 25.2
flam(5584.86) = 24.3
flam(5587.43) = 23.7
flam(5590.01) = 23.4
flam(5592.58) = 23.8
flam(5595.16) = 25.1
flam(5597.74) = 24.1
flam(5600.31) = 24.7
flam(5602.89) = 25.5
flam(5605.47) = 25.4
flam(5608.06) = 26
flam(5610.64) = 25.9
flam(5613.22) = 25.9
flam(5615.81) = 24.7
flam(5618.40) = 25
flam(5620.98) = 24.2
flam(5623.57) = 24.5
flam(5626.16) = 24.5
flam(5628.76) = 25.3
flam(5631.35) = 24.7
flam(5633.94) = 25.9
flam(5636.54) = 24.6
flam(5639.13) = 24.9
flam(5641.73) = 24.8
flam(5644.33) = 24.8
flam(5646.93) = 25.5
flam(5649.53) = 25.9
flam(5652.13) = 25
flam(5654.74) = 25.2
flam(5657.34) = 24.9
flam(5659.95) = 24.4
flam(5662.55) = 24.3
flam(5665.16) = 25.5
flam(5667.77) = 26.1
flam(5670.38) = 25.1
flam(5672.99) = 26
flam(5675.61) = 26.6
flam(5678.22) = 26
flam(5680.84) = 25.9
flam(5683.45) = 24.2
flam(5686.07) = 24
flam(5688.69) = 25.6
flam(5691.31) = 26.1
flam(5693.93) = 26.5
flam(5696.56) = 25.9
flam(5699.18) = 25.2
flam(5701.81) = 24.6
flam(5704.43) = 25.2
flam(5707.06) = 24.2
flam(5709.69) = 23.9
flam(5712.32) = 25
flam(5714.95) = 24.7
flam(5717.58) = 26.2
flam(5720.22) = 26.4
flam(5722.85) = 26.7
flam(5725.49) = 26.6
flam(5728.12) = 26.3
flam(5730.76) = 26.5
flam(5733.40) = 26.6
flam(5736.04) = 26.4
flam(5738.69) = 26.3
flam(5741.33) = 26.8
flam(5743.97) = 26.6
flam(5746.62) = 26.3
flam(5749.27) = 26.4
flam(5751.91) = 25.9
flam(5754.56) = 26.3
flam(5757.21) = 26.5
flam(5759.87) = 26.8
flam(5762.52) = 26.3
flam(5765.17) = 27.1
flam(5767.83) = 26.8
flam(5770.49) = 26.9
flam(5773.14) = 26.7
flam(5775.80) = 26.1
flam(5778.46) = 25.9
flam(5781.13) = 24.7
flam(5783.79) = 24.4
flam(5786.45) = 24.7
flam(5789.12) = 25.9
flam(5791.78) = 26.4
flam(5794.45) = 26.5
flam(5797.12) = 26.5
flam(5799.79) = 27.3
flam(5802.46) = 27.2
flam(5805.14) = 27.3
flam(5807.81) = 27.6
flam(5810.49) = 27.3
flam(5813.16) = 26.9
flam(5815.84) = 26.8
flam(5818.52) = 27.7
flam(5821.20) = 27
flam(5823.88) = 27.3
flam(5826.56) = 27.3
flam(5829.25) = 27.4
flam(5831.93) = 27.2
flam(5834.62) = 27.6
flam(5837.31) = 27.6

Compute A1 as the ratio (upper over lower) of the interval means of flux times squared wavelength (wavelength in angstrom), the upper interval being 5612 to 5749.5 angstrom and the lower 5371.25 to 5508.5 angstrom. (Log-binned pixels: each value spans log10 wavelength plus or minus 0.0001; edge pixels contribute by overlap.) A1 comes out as 1.1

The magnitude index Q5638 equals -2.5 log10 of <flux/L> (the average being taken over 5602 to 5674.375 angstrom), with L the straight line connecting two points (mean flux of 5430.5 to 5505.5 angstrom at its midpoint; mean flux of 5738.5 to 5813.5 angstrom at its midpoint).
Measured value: 0.02 mag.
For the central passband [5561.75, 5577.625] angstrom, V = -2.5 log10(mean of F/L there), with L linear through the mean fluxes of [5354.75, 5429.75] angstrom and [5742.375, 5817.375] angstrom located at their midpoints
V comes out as 0.02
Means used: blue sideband 24.9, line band 25.1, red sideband 26.4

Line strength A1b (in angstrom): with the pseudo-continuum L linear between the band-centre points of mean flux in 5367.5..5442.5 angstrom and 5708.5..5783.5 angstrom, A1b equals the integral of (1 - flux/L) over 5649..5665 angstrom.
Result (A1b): 0.54 angstrom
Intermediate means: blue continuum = 24.8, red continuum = 26.2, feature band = 24.9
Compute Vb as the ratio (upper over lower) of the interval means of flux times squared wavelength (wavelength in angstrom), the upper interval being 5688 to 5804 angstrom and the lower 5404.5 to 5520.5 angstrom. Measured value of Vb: 1.17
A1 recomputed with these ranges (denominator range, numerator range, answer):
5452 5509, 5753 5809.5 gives 1.20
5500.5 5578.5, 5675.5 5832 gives 1.13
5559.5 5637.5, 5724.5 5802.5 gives 1.12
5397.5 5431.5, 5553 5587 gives 1.08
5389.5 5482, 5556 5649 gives 1.08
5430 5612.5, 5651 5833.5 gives 1.13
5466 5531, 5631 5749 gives 1.12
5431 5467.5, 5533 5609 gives 1.06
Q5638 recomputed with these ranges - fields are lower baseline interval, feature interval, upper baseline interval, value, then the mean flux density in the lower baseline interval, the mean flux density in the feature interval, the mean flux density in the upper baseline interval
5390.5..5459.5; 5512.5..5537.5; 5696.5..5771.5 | 0.02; 24.7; 24.6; 26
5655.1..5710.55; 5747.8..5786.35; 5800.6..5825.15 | 0.02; 25.3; 26.2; 27.2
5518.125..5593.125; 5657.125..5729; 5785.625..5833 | 0.03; 25.1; 25.4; 26.9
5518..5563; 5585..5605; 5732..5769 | 0.05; 25.3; 24.4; 26.5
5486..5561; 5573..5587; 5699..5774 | 0.01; 25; 25.1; 26.1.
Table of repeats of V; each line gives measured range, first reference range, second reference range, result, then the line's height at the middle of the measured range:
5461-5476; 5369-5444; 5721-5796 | 0.02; 25.1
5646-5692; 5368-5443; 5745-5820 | 0.03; 26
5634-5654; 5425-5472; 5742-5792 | 0.02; 25.6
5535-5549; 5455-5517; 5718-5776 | -0.03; 24.9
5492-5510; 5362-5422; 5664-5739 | 0.01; 25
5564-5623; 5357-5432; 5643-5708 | 0.01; 25.2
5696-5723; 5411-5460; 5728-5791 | 0.04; 26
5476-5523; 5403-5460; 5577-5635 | 0.01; 24.9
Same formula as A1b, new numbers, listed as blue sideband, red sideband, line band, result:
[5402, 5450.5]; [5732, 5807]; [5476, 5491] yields 0.5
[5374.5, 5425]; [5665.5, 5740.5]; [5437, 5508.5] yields 0.9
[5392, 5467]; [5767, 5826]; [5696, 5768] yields 0.6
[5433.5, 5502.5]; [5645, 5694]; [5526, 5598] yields 0.0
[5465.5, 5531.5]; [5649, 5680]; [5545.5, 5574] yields -0.7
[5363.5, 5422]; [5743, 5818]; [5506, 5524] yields 0.6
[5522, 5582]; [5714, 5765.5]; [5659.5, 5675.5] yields 0.4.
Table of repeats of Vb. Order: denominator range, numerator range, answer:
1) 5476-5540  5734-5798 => 1.17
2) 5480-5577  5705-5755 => 1.12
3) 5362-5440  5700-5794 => 1.19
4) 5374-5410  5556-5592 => 1.08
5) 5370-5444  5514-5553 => 1.06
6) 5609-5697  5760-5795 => 1.08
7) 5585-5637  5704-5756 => 1.09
